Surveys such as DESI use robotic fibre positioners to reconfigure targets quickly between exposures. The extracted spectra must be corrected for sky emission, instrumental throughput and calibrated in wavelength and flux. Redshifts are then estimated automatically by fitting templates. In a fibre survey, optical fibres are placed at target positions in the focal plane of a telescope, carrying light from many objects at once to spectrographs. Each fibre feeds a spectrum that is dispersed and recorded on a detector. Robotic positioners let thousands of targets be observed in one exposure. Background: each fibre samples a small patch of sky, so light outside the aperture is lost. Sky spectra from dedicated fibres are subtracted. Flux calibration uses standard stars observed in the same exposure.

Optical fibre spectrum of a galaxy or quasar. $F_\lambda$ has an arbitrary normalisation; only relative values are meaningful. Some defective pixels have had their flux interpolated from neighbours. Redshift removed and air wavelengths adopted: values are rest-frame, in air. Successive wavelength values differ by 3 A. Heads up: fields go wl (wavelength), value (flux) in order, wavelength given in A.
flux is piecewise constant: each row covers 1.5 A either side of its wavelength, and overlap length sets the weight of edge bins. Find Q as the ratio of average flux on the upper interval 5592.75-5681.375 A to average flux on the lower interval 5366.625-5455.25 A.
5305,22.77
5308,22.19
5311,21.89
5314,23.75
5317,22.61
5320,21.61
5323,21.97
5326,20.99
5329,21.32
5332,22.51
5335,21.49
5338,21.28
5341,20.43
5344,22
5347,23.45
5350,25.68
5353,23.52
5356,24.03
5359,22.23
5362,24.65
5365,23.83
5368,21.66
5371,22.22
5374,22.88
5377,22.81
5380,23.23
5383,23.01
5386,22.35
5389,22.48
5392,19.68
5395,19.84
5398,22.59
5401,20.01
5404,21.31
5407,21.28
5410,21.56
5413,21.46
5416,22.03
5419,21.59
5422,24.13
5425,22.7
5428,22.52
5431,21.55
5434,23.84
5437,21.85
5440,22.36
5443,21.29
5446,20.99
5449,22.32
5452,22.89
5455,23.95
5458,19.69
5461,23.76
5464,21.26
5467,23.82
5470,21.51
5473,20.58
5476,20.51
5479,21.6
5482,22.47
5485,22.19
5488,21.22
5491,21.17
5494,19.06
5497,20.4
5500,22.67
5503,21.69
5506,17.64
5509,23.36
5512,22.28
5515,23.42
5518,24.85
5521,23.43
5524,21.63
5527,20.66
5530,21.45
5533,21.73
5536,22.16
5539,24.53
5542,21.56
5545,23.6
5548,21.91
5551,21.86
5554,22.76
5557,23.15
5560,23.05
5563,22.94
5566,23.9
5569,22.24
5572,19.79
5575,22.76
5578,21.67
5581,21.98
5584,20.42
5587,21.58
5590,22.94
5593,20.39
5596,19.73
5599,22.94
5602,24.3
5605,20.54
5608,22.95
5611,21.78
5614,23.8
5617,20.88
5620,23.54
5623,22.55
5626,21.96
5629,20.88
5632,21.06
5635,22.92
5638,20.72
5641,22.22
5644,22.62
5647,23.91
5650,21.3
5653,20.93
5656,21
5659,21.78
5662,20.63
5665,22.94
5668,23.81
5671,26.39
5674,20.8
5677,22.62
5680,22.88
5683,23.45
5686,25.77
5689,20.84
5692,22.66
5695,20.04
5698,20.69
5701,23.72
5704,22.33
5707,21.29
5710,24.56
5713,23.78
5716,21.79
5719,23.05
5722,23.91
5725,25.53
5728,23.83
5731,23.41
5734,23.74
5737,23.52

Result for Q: 1.01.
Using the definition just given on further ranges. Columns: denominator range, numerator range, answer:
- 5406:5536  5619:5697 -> 1.02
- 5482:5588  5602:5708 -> 1.01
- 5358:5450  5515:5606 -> 1.00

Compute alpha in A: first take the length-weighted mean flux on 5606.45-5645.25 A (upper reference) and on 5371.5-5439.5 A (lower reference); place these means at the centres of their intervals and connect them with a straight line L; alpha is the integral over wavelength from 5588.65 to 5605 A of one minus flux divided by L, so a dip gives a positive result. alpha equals 0.2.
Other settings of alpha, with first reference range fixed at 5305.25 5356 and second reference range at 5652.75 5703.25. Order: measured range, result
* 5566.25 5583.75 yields 0.5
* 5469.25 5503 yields 1.8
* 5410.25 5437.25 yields 0.0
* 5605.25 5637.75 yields 0.5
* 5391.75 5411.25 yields 1.2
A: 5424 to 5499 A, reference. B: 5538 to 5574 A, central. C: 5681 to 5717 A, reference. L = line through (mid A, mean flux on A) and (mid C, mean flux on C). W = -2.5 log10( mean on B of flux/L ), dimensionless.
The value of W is -0.02 mag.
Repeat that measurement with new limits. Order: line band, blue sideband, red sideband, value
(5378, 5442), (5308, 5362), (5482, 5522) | 0.01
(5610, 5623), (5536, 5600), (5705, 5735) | 0.00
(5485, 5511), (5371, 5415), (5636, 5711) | 0.05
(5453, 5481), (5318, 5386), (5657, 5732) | 0.04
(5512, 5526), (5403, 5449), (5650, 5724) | -0.04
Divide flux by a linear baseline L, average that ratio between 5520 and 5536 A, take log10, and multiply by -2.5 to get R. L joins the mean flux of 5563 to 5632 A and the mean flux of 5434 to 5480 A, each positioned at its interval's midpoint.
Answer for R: 0.010 mag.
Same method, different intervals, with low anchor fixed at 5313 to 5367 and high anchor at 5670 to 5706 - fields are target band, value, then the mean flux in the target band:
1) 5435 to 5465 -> 0.03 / 22.1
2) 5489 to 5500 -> 0.10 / 20.6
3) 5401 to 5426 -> 0.04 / 21.9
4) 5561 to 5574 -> 0.02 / 22.3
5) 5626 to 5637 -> 0.05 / 21.6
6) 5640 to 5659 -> 0.03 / 22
